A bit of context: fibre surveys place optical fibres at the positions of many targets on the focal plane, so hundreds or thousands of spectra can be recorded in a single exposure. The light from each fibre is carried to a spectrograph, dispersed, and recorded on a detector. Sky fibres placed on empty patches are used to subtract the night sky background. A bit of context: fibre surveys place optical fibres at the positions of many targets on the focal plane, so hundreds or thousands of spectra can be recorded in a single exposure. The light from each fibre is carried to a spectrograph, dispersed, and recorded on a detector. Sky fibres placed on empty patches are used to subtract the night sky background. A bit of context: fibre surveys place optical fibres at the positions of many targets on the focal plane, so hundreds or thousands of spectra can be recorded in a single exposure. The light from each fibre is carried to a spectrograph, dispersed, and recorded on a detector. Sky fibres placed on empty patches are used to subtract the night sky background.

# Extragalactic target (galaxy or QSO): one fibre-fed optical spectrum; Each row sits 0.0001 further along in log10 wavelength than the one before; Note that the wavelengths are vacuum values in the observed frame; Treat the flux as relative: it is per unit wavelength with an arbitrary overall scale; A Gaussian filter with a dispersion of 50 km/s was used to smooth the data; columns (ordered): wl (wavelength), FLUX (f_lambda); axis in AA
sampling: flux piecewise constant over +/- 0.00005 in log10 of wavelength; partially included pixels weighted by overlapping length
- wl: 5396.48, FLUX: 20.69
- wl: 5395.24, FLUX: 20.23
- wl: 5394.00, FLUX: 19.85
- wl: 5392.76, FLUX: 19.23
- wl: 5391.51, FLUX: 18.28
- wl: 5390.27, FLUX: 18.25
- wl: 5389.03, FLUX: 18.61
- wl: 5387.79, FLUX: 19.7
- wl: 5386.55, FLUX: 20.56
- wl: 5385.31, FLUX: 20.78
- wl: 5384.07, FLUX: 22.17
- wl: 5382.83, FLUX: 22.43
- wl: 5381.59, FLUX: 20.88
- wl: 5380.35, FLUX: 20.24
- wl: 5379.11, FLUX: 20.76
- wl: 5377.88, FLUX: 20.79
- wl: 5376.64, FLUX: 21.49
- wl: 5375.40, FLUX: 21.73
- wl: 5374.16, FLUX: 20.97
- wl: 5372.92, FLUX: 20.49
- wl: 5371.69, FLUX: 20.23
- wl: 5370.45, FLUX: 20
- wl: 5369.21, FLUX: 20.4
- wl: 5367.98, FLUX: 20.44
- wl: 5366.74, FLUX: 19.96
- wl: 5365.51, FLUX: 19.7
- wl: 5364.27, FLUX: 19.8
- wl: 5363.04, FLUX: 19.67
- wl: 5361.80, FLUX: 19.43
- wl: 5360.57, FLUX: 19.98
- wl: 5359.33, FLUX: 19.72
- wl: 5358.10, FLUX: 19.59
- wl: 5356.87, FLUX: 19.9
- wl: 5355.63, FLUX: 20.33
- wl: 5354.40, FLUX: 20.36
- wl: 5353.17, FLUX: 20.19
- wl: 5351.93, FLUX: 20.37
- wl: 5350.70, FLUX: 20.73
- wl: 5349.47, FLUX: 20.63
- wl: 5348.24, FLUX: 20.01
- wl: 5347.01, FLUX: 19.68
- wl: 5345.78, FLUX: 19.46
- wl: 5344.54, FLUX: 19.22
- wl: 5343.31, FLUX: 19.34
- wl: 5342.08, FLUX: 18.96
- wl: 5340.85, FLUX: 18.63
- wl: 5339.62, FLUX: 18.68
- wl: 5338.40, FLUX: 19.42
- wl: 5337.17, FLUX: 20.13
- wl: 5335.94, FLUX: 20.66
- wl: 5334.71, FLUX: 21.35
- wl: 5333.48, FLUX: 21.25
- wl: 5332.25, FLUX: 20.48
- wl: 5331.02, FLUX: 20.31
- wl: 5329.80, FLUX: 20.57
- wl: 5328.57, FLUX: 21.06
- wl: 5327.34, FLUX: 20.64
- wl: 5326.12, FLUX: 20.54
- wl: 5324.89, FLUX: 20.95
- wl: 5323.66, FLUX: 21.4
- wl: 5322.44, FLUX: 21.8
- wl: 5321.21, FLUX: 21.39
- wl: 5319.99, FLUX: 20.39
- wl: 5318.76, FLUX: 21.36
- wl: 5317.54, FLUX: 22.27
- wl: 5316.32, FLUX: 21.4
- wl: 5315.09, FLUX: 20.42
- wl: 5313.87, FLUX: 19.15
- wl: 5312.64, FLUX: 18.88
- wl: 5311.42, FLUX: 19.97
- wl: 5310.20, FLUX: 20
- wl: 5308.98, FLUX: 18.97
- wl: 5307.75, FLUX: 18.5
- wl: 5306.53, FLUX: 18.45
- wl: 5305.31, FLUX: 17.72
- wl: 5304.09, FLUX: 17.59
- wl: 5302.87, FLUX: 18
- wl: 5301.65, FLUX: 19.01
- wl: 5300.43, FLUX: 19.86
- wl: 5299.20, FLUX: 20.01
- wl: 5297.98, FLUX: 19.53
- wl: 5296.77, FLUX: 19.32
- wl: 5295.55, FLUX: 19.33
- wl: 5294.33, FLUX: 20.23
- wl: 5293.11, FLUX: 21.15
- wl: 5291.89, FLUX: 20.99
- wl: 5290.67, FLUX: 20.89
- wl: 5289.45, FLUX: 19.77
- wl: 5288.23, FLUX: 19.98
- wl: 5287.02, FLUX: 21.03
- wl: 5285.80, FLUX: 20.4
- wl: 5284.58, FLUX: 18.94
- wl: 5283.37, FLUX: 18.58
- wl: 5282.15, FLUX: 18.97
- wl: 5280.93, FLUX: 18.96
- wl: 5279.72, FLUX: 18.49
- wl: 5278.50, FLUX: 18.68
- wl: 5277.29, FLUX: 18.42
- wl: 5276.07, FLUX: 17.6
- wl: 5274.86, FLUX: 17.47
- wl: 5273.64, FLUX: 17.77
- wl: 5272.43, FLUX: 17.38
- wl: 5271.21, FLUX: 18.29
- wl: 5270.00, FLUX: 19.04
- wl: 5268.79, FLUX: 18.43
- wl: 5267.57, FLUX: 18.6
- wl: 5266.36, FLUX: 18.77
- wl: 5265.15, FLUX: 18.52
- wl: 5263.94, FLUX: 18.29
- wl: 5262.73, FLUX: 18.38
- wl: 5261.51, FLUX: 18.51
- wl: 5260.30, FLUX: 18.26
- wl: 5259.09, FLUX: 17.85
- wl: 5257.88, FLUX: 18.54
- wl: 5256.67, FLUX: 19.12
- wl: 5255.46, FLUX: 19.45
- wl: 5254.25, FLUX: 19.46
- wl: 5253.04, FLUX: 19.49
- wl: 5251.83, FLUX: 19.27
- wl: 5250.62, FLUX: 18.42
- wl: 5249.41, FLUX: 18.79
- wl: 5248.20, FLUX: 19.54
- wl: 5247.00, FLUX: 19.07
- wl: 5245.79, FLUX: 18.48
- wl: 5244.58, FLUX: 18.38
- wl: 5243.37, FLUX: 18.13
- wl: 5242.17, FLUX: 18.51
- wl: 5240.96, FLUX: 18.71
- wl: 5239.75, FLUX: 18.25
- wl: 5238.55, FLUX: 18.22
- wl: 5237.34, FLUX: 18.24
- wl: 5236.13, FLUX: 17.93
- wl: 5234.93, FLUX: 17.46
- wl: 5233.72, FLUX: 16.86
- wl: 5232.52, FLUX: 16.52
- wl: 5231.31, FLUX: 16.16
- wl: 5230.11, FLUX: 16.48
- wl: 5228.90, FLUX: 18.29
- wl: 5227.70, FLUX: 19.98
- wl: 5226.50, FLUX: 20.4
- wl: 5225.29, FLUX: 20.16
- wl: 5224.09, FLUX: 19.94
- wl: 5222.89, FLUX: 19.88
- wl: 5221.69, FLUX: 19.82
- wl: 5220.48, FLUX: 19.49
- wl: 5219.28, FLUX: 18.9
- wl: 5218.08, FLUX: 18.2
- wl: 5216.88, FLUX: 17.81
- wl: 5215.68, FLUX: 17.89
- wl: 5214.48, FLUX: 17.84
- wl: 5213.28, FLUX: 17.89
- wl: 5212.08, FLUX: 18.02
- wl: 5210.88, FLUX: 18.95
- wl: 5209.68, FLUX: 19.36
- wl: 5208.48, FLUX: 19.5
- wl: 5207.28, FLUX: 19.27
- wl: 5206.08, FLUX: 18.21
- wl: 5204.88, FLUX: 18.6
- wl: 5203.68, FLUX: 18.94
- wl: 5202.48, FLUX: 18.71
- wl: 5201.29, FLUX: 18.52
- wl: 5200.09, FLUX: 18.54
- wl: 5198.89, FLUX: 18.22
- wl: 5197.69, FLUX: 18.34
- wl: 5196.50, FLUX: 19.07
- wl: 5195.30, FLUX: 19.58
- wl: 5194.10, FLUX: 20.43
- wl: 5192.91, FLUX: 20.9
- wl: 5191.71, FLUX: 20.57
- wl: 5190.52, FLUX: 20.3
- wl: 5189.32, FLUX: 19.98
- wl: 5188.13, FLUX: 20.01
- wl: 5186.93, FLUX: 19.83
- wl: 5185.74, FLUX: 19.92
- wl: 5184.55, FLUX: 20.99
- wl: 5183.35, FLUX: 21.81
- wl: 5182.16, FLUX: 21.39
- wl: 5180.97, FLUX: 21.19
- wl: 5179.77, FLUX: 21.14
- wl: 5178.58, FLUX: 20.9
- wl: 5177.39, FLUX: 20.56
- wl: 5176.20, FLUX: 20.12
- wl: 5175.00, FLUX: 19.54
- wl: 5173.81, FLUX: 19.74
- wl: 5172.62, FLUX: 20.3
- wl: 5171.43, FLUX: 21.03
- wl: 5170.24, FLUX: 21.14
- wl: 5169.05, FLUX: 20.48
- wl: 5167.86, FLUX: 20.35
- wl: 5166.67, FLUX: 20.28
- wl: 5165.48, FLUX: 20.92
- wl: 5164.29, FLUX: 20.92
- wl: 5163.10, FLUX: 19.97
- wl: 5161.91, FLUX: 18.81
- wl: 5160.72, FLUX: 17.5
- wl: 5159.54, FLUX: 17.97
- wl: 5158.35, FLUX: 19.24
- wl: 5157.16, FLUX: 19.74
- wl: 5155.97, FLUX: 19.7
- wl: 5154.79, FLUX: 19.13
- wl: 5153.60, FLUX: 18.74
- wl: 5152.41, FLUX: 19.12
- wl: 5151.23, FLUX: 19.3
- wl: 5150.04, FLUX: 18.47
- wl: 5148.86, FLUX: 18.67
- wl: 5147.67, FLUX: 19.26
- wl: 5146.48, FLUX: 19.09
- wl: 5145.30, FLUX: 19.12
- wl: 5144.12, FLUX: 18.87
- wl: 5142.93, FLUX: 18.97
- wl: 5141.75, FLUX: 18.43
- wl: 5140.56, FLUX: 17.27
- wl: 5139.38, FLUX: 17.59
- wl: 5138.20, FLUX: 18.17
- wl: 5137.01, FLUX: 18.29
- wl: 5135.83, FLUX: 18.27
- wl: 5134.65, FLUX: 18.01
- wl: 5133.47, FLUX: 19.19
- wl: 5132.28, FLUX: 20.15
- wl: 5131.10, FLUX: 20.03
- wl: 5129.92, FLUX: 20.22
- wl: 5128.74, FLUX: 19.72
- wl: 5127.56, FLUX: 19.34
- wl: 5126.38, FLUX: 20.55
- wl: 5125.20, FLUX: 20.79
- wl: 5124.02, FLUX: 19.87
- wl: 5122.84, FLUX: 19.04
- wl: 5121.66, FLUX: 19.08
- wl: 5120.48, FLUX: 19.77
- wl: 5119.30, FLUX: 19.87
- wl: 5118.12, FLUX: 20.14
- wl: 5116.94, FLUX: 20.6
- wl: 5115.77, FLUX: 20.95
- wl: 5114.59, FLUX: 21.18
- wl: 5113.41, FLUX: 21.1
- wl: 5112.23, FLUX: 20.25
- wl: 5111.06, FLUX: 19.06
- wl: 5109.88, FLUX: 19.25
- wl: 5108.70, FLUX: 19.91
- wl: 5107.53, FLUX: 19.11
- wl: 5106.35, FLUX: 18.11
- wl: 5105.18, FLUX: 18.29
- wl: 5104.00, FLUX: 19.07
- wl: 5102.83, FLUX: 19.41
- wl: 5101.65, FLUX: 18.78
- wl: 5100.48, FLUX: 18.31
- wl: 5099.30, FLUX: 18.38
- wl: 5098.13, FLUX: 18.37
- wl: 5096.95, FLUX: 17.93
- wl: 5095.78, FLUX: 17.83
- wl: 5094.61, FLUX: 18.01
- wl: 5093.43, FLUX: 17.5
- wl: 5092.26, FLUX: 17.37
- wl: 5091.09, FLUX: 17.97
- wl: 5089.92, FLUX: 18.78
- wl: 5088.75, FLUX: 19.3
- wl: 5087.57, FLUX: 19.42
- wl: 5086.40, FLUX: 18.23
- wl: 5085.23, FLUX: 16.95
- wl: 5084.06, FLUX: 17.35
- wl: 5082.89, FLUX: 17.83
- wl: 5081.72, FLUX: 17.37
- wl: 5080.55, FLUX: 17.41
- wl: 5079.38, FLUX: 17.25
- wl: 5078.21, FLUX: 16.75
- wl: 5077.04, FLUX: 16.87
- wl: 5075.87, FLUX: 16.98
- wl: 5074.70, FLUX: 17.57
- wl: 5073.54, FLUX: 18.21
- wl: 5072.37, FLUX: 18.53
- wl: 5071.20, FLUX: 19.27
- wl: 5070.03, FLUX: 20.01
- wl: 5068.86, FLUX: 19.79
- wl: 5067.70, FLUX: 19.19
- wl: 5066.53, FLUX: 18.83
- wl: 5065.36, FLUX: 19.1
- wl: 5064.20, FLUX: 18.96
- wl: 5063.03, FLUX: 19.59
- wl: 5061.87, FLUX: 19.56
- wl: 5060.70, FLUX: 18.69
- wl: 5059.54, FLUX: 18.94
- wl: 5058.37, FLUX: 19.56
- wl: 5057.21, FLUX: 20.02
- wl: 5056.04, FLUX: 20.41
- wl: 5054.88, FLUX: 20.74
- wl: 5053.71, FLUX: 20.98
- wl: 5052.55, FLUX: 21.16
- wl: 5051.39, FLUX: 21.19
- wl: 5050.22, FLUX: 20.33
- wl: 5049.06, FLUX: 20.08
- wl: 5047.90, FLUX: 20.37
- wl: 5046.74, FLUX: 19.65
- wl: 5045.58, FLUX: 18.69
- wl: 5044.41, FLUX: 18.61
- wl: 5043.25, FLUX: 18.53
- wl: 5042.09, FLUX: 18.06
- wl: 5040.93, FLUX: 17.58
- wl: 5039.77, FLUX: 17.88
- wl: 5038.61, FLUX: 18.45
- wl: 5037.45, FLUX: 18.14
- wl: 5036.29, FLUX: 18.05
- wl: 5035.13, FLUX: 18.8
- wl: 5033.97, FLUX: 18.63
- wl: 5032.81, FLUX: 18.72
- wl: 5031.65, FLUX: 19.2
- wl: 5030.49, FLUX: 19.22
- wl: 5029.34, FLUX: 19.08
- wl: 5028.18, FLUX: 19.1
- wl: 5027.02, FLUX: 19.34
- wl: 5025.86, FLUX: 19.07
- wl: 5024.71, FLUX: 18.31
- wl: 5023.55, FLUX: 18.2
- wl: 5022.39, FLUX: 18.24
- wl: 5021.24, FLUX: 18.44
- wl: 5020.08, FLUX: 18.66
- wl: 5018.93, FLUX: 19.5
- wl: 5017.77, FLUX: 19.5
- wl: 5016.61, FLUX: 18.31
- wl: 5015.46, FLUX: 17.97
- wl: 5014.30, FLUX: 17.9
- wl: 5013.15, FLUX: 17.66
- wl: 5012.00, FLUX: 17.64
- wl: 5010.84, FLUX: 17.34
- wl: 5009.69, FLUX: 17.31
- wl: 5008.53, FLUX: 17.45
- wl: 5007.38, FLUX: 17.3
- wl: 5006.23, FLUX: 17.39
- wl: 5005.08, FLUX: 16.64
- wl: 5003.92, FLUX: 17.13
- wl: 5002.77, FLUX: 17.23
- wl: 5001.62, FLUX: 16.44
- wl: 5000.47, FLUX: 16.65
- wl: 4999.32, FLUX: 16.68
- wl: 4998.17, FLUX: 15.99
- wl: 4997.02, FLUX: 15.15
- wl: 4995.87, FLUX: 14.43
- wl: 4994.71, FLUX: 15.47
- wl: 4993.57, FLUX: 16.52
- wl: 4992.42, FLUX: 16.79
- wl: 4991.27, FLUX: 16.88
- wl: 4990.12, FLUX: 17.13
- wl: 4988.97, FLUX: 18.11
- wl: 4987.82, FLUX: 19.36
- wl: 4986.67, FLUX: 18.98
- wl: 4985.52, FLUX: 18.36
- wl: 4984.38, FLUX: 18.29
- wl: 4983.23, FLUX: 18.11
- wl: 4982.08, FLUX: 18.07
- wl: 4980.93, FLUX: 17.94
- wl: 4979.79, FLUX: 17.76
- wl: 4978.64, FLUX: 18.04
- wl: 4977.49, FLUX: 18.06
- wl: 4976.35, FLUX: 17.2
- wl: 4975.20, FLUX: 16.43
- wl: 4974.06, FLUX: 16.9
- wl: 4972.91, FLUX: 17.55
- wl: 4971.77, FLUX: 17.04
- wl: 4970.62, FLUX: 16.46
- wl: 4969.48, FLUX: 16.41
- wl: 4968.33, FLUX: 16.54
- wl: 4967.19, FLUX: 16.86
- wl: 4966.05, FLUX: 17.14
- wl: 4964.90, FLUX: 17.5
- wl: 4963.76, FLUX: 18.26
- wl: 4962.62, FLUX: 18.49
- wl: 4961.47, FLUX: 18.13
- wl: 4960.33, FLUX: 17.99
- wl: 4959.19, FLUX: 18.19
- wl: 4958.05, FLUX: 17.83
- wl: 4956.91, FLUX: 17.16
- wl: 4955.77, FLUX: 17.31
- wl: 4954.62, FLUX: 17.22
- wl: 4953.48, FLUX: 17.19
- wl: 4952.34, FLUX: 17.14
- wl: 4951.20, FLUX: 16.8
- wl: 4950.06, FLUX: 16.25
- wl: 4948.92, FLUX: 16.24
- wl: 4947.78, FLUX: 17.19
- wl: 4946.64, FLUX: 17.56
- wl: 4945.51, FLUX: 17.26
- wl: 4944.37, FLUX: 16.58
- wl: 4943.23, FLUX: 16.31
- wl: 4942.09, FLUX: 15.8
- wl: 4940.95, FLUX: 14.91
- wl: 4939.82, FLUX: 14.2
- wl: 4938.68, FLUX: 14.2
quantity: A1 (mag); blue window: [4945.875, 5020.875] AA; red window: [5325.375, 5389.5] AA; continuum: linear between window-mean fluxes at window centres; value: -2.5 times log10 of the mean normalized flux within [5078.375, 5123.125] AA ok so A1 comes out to -0.03 mag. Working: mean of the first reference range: 17.4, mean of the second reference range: 20.3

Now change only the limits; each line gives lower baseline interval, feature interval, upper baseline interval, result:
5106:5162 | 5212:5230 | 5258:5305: 0.01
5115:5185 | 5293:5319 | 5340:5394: 0.02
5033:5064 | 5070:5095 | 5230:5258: 0.07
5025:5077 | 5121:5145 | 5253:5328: 0.01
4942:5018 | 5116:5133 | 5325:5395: -0.09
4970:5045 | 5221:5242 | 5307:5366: 0.06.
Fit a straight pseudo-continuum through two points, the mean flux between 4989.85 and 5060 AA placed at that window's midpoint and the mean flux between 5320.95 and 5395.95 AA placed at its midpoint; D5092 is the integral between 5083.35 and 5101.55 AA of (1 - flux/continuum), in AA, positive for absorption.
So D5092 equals 0.5 AA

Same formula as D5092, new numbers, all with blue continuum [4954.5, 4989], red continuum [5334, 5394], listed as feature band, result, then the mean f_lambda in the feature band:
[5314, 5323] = -0.62 AA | 21.2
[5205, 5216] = 0.33 AA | 18.6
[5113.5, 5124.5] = -0.91 AA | 20.1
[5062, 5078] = -0.34 AA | 18.7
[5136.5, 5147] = 0.17 AA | 18.4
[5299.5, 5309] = 0.57 AA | 18.5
